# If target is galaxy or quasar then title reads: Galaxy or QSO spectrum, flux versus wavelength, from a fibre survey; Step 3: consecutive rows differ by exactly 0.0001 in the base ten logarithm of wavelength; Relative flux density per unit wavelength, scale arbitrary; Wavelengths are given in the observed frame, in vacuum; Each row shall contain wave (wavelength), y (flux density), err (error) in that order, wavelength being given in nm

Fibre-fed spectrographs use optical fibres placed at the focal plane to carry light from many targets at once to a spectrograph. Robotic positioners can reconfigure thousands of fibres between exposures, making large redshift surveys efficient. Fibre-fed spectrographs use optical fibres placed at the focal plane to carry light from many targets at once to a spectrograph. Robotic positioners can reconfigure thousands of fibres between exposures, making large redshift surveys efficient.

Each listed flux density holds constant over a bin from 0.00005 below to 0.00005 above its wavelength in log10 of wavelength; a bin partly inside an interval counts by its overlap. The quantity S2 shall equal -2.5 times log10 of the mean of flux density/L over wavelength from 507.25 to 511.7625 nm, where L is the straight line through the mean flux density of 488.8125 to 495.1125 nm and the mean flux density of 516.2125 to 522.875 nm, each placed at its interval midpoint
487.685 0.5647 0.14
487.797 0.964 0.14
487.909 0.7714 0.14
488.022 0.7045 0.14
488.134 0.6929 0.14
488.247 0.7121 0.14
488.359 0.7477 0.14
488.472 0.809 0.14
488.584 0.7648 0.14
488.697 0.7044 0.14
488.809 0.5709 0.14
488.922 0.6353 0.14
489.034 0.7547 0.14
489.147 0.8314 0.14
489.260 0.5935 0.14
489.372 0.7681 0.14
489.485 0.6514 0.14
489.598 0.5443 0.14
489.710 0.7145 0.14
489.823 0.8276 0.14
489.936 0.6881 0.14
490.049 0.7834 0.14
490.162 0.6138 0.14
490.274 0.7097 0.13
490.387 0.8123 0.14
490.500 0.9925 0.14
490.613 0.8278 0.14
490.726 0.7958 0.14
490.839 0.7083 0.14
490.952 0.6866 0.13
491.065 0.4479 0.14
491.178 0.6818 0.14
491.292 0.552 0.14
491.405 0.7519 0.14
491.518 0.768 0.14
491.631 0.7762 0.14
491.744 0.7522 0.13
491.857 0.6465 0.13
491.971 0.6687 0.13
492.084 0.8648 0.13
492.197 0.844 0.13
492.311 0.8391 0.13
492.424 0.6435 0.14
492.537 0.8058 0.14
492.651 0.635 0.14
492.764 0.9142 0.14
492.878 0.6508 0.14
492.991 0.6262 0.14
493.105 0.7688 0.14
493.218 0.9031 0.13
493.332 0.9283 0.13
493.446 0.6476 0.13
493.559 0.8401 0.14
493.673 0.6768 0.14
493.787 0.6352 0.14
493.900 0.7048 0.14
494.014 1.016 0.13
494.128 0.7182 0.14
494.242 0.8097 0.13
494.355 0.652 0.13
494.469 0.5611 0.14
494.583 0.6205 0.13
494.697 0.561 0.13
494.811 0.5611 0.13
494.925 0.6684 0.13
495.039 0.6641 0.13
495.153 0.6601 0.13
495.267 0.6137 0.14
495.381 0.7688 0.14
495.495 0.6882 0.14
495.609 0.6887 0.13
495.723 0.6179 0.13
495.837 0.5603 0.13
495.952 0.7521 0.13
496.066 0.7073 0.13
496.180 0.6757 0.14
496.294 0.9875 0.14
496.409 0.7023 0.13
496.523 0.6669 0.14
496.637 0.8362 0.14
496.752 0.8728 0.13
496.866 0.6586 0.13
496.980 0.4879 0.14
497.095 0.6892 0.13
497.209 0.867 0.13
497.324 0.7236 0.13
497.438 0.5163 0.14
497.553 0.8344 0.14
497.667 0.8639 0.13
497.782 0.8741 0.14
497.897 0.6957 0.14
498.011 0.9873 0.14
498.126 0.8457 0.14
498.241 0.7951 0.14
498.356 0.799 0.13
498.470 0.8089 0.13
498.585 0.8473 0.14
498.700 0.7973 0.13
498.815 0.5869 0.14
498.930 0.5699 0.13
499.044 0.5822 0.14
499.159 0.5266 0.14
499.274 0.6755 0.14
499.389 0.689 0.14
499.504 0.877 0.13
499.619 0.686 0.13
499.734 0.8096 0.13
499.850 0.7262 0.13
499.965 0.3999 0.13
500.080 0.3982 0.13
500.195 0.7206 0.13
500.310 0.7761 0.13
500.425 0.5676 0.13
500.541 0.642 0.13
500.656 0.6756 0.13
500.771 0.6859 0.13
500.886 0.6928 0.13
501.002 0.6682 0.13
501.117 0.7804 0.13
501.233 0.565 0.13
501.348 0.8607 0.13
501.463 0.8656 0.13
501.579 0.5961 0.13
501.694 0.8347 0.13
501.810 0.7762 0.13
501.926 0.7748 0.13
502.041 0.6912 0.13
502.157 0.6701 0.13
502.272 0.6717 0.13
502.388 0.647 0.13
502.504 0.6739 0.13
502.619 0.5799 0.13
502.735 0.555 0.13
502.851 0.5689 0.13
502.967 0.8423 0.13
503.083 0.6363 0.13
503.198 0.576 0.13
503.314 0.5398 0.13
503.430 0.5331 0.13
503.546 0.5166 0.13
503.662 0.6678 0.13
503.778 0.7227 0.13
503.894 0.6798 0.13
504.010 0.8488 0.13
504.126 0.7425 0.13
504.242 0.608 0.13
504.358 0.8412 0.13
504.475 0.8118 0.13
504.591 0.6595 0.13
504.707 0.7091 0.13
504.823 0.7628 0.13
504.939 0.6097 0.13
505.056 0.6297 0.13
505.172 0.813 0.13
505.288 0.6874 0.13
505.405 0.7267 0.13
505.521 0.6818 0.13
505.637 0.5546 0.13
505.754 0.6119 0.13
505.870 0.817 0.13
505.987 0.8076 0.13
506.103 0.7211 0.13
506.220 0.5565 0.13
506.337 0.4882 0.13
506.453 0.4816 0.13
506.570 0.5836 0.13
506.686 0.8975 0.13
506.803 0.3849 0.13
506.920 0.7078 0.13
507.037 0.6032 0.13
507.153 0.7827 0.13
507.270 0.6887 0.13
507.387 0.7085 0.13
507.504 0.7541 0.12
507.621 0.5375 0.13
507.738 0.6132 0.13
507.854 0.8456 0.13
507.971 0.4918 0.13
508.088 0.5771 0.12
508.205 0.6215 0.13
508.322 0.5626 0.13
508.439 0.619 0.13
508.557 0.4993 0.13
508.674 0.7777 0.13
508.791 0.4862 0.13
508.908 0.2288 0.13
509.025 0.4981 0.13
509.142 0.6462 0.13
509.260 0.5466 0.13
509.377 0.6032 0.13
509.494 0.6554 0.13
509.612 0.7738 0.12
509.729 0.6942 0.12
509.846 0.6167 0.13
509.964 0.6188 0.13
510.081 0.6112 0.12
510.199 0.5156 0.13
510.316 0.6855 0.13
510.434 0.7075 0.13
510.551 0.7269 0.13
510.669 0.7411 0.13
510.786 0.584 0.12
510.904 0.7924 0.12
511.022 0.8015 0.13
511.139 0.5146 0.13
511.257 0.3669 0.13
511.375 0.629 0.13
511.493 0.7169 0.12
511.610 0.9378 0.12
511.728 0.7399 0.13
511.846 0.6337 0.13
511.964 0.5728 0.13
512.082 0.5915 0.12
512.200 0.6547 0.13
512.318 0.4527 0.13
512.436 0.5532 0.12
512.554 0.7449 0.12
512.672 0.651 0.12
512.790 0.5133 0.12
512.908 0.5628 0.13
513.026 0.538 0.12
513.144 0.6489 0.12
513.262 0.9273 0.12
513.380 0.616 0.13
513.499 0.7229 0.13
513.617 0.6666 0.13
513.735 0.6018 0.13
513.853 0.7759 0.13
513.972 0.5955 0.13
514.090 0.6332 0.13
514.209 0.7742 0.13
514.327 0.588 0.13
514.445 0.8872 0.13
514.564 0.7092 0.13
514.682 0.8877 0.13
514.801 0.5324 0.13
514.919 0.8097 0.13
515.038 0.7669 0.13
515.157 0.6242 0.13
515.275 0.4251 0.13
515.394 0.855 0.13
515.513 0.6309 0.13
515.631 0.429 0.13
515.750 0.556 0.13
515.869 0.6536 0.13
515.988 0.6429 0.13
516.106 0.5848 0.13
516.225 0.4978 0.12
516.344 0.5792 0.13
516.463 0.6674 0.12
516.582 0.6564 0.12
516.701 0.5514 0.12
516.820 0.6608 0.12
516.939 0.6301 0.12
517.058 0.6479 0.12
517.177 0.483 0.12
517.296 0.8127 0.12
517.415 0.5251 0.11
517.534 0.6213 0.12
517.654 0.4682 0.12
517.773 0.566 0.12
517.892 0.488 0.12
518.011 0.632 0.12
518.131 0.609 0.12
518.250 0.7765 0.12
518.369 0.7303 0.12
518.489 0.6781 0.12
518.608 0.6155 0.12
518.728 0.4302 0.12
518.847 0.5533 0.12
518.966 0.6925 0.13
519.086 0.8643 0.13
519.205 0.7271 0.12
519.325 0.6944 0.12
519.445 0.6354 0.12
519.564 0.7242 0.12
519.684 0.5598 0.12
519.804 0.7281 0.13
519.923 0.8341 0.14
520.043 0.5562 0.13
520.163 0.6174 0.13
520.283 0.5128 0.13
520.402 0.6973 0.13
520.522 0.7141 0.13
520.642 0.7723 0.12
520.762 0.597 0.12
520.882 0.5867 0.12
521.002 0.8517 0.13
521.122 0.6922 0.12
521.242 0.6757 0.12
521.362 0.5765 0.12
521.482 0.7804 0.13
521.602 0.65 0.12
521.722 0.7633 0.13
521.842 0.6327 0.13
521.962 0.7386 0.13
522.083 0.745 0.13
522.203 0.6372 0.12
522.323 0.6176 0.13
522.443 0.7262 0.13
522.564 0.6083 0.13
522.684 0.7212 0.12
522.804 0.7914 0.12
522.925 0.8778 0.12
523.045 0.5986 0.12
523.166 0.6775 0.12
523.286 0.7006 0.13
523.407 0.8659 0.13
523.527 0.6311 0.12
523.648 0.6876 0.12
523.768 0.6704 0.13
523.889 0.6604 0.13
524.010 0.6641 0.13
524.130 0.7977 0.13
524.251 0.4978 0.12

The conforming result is 0.076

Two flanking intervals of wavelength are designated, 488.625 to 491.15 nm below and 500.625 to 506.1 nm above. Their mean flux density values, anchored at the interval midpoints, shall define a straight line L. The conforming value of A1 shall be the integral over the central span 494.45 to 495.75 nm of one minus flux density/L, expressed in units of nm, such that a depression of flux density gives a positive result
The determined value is 0.11 nm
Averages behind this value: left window 0.712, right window 0.691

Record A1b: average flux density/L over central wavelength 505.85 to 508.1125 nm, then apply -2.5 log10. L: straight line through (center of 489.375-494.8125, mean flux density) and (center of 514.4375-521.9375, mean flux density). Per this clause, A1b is 0.05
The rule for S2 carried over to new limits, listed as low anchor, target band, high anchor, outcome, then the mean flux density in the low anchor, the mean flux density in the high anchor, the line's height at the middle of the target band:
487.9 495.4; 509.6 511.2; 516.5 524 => 0.03 mag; 0.72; 0.665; 0.684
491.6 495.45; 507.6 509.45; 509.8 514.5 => 0.17 mag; 0.724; 0.655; 0.669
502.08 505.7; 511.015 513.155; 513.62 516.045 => 0.09 mag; 0.67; 0.669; 0.669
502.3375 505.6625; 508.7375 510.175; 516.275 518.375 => 0.12 mag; 0.671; 0.614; 0.648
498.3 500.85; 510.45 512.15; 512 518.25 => -0.04 mag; 0.675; 0.634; 0.644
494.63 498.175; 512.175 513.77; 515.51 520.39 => 0.02 mag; 0.719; 0.623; 0.645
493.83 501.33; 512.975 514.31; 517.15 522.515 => -0.01 mag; 0.704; 0.659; 0.671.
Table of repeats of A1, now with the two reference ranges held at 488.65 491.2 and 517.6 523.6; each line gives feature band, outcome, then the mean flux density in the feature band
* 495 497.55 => 0.00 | 0.703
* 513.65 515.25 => -0.05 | 0.7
